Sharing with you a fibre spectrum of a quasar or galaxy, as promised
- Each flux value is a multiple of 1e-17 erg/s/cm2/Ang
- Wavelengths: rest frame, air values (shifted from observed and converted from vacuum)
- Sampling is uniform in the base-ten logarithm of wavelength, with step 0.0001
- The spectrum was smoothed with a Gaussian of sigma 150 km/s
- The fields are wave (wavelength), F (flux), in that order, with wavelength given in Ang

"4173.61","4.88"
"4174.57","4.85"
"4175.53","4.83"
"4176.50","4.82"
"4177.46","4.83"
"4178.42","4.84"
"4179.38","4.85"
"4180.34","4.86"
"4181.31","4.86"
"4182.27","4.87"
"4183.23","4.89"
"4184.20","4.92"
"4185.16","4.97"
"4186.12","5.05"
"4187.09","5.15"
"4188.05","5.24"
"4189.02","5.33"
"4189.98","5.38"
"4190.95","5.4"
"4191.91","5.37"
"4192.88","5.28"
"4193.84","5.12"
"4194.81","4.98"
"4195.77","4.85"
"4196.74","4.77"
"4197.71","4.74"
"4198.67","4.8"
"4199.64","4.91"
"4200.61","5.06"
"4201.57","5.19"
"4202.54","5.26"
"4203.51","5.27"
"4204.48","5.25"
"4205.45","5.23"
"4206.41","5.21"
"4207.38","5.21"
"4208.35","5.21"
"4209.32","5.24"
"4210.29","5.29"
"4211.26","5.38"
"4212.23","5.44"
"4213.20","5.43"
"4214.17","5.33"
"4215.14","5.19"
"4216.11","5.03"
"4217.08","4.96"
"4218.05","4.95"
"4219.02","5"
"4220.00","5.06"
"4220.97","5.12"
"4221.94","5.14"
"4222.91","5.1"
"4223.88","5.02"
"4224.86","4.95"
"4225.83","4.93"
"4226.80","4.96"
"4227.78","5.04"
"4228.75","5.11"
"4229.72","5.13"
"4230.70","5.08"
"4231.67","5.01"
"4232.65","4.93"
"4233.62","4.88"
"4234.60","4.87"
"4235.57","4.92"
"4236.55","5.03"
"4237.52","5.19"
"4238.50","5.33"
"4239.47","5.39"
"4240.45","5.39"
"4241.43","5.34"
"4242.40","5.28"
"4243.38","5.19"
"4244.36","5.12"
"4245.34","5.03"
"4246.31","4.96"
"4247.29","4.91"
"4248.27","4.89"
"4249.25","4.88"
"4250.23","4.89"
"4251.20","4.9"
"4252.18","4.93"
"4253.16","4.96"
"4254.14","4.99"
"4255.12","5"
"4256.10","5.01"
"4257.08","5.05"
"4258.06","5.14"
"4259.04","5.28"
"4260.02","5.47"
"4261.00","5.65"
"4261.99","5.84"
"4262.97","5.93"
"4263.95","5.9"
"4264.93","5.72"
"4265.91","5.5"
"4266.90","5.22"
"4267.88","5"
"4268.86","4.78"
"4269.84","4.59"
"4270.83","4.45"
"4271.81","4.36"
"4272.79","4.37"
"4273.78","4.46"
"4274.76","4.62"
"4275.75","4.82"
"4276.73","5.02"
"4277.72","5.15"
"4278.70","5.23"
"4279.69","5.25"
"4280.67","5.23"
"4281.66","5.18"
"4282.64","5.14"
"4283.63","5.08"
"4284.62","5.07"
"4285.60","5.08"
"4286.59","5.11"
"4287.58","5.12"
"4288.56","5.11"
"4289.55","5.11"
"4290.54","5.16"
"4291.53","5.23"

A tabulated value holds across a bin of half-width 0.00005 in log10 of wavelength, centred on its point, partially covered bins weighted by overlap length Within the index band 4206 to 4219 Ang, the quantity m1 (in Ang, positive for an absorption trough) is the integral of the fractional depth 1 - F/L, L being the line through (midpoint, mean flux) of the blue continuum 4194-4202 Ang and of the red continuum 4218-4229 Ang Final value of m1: -0.60 Ang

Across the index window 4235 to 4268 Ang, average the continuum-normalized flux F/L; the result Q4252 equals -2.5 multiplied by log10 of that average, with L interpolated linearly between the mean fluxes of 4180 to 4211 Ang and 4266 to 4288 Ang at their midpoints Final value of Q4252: -0.049 mag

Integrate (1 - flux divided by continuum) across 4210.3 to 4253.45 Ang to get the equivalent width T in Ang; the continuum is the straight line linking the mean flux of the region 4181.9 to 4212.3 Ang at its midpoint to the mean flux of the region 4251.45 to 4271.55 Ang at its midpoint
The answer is 0.7 Ang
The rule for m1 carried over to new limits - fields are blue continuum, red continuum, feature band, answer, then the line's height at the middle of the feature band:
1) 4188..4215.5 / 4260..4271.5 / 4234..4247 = 0.3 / 5.26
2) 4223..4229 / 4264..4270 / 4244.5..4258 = 0.5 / 5.14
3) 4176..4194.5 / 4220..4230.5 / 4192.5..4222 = -0.4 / 5.05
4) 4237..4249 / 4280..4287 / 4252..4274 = 0.1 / 5.15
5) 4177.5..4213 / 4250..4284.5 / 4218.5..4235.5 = 0.3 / 5.1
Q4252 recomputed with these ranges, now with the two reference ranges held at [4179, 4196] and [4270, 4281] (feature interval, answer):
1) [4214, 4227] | -0.02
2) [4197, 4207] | -0.01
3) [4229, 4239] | -0.02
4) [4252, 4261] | -0.06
